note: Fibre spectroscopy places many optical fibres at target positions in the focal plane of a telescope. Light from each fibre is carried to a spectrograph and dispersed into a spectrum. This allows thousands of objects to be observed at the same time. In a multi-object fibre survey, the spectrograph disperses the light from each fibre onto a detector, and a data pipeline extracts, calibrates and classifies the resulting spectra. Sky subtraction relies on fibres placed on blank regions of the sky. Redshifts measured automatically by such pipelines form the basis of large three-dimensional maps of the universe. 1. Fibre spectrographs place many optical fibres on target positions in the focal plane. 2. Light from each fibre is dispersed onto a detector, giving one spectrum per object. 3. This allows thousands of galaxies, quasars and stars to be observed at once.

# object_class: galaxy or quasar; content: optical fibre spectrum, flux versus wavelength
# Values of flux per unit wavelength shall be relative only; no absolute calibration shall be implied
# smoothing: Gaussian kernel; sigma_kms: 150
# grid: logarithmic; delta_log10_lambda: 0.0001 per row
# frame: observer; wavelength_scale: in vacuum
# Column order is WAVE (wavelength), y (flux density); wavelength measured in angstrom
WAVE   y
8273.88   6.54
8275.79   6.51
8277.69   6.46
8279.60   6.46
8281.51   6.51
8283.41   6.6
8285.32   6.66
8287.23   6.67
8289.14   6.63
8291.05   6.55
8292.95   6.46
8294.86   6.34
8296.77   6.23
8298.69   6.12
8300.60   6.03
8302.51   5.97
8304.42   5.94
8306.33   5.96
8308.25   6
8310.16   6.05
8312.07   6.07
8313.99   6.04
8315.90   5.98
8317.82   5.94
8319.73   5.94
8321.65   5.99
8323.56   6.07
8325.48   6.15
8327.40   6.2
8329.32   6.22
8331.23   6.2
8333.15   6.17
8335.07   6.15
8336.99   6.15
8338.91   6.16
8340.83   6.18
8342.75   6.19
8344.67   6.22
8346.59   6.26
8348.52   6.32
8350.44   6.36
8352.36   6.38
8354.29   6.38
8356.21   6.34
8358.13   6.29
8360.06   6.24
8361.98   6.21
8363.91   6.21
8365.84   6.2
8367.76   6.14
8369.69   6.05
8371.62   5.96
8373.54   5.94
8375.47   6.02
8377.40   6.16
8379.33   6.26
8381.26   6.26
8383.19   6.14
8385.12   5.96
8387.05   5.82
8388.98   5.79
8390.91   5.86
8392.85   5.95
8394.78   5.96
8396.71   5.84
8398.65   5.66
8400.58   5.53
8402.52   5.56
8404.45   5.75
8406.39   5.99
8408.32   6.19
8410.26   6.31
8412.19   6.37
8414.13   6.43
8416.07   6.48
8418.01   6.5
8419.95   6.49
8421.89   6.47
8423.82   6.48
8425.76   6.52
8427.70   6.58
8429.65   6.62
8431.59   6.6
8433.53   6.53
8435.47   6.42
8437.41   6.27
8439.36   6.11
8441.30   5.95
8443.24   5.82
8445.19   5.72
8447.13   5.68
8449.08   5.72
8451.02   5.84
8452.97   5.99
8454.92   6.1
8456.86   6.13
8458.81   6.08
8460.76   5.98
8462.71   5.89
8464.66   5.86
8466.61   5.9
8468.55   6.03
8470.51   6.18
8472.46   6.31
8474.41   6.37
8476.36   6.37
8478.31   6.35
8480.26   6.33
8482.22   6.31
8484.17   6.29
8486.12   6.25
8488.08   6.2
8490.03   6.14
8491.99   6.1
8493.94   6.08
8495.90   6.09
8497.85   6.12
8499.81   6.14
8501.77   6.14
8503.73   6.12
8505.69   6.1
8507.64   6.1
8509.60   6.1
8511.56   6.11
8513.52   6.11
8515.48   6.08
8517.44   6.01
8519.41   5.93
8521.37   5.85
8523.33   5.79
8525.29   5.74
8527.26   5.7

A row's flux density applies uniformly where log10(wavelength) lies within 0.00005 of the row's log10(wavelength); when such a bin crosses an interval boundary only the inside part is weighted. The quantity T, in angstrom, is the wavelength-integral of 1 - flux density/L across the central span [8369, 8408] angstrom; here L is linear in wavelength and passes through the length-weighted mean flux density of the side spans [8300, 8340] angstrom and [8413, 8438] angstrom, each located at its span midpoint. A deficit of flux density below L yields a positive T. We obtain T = 2.6 angstrom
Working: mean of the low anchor 6.07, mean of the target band 5.93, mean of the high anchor 6.49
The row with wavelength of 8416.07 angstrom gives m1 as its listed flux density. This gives 6.48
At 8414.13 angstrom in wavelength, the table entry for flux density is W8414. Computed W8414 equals 6.43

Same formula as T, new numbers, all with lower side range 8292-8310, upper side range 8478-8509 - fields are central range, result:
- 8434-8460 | 0.7 angstrom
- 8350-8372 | -0.4 angstrom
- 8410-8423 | -0.6 angstrom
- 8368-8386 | 0.1 angstrom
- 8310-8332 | 0.2 angstrom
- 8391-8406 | 0.9 angstrom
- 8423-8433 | -0.7 angstrom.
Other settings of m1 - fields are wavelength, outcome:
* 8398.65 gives 5.66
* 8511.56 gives 6.11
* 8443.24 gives 5.82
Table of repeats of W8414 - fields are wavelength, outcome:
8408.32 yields 6.19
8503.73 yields 6.12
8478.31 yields 6.35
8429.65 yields 6.62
